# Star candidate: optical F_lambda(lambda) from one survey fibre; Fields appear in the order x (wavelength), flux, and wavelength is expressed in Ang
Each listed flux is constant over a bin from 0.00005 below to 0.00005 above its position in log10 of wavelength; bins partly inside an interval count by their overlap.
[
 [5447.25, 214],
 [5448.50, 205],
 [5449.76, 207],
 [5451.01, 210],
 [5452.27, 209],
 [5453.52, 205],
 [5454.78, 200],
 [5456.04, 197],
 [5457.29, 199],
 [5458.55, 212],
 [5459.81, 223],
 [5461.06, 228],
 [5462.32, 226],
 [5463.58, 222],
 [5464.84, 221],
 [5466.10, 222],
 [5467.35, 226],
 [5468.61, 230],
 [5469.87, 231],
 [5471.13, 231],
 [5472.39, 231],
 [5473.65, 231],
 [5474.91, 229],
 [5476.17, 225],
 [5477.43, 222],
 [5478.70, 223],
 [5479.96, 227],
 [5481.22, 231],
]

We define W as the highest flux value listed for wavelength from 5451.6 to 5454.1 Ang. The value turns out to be 209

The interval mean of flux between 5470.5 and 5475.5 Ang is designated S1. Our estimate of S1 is 231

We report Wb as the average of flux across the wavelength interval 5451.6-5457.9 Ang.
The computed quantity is 202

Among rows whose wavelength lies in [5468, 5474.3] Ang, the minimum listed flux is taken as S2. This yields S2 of 230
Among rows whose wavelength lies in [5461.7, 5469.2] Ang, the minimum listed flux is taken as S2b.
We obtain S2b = 221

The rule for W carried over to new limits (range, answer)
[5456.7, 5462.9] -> 228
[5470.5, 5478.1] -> 231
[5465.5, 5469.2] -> 230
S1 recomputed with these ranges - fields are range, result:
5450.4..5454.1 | 208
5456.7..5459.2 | 205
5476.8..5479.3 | 222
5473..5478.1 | 226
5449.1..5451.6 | 208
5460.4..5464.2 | 225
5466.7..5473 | 230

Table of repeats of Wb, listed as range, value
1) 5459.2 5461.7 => 226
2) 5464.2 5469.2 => 225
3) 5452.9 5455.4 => 202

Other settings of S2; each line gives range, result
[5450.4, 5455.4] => 200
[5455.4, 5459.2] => 197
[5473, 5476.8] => 225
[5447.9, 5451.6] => 205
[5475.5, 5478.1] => 222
